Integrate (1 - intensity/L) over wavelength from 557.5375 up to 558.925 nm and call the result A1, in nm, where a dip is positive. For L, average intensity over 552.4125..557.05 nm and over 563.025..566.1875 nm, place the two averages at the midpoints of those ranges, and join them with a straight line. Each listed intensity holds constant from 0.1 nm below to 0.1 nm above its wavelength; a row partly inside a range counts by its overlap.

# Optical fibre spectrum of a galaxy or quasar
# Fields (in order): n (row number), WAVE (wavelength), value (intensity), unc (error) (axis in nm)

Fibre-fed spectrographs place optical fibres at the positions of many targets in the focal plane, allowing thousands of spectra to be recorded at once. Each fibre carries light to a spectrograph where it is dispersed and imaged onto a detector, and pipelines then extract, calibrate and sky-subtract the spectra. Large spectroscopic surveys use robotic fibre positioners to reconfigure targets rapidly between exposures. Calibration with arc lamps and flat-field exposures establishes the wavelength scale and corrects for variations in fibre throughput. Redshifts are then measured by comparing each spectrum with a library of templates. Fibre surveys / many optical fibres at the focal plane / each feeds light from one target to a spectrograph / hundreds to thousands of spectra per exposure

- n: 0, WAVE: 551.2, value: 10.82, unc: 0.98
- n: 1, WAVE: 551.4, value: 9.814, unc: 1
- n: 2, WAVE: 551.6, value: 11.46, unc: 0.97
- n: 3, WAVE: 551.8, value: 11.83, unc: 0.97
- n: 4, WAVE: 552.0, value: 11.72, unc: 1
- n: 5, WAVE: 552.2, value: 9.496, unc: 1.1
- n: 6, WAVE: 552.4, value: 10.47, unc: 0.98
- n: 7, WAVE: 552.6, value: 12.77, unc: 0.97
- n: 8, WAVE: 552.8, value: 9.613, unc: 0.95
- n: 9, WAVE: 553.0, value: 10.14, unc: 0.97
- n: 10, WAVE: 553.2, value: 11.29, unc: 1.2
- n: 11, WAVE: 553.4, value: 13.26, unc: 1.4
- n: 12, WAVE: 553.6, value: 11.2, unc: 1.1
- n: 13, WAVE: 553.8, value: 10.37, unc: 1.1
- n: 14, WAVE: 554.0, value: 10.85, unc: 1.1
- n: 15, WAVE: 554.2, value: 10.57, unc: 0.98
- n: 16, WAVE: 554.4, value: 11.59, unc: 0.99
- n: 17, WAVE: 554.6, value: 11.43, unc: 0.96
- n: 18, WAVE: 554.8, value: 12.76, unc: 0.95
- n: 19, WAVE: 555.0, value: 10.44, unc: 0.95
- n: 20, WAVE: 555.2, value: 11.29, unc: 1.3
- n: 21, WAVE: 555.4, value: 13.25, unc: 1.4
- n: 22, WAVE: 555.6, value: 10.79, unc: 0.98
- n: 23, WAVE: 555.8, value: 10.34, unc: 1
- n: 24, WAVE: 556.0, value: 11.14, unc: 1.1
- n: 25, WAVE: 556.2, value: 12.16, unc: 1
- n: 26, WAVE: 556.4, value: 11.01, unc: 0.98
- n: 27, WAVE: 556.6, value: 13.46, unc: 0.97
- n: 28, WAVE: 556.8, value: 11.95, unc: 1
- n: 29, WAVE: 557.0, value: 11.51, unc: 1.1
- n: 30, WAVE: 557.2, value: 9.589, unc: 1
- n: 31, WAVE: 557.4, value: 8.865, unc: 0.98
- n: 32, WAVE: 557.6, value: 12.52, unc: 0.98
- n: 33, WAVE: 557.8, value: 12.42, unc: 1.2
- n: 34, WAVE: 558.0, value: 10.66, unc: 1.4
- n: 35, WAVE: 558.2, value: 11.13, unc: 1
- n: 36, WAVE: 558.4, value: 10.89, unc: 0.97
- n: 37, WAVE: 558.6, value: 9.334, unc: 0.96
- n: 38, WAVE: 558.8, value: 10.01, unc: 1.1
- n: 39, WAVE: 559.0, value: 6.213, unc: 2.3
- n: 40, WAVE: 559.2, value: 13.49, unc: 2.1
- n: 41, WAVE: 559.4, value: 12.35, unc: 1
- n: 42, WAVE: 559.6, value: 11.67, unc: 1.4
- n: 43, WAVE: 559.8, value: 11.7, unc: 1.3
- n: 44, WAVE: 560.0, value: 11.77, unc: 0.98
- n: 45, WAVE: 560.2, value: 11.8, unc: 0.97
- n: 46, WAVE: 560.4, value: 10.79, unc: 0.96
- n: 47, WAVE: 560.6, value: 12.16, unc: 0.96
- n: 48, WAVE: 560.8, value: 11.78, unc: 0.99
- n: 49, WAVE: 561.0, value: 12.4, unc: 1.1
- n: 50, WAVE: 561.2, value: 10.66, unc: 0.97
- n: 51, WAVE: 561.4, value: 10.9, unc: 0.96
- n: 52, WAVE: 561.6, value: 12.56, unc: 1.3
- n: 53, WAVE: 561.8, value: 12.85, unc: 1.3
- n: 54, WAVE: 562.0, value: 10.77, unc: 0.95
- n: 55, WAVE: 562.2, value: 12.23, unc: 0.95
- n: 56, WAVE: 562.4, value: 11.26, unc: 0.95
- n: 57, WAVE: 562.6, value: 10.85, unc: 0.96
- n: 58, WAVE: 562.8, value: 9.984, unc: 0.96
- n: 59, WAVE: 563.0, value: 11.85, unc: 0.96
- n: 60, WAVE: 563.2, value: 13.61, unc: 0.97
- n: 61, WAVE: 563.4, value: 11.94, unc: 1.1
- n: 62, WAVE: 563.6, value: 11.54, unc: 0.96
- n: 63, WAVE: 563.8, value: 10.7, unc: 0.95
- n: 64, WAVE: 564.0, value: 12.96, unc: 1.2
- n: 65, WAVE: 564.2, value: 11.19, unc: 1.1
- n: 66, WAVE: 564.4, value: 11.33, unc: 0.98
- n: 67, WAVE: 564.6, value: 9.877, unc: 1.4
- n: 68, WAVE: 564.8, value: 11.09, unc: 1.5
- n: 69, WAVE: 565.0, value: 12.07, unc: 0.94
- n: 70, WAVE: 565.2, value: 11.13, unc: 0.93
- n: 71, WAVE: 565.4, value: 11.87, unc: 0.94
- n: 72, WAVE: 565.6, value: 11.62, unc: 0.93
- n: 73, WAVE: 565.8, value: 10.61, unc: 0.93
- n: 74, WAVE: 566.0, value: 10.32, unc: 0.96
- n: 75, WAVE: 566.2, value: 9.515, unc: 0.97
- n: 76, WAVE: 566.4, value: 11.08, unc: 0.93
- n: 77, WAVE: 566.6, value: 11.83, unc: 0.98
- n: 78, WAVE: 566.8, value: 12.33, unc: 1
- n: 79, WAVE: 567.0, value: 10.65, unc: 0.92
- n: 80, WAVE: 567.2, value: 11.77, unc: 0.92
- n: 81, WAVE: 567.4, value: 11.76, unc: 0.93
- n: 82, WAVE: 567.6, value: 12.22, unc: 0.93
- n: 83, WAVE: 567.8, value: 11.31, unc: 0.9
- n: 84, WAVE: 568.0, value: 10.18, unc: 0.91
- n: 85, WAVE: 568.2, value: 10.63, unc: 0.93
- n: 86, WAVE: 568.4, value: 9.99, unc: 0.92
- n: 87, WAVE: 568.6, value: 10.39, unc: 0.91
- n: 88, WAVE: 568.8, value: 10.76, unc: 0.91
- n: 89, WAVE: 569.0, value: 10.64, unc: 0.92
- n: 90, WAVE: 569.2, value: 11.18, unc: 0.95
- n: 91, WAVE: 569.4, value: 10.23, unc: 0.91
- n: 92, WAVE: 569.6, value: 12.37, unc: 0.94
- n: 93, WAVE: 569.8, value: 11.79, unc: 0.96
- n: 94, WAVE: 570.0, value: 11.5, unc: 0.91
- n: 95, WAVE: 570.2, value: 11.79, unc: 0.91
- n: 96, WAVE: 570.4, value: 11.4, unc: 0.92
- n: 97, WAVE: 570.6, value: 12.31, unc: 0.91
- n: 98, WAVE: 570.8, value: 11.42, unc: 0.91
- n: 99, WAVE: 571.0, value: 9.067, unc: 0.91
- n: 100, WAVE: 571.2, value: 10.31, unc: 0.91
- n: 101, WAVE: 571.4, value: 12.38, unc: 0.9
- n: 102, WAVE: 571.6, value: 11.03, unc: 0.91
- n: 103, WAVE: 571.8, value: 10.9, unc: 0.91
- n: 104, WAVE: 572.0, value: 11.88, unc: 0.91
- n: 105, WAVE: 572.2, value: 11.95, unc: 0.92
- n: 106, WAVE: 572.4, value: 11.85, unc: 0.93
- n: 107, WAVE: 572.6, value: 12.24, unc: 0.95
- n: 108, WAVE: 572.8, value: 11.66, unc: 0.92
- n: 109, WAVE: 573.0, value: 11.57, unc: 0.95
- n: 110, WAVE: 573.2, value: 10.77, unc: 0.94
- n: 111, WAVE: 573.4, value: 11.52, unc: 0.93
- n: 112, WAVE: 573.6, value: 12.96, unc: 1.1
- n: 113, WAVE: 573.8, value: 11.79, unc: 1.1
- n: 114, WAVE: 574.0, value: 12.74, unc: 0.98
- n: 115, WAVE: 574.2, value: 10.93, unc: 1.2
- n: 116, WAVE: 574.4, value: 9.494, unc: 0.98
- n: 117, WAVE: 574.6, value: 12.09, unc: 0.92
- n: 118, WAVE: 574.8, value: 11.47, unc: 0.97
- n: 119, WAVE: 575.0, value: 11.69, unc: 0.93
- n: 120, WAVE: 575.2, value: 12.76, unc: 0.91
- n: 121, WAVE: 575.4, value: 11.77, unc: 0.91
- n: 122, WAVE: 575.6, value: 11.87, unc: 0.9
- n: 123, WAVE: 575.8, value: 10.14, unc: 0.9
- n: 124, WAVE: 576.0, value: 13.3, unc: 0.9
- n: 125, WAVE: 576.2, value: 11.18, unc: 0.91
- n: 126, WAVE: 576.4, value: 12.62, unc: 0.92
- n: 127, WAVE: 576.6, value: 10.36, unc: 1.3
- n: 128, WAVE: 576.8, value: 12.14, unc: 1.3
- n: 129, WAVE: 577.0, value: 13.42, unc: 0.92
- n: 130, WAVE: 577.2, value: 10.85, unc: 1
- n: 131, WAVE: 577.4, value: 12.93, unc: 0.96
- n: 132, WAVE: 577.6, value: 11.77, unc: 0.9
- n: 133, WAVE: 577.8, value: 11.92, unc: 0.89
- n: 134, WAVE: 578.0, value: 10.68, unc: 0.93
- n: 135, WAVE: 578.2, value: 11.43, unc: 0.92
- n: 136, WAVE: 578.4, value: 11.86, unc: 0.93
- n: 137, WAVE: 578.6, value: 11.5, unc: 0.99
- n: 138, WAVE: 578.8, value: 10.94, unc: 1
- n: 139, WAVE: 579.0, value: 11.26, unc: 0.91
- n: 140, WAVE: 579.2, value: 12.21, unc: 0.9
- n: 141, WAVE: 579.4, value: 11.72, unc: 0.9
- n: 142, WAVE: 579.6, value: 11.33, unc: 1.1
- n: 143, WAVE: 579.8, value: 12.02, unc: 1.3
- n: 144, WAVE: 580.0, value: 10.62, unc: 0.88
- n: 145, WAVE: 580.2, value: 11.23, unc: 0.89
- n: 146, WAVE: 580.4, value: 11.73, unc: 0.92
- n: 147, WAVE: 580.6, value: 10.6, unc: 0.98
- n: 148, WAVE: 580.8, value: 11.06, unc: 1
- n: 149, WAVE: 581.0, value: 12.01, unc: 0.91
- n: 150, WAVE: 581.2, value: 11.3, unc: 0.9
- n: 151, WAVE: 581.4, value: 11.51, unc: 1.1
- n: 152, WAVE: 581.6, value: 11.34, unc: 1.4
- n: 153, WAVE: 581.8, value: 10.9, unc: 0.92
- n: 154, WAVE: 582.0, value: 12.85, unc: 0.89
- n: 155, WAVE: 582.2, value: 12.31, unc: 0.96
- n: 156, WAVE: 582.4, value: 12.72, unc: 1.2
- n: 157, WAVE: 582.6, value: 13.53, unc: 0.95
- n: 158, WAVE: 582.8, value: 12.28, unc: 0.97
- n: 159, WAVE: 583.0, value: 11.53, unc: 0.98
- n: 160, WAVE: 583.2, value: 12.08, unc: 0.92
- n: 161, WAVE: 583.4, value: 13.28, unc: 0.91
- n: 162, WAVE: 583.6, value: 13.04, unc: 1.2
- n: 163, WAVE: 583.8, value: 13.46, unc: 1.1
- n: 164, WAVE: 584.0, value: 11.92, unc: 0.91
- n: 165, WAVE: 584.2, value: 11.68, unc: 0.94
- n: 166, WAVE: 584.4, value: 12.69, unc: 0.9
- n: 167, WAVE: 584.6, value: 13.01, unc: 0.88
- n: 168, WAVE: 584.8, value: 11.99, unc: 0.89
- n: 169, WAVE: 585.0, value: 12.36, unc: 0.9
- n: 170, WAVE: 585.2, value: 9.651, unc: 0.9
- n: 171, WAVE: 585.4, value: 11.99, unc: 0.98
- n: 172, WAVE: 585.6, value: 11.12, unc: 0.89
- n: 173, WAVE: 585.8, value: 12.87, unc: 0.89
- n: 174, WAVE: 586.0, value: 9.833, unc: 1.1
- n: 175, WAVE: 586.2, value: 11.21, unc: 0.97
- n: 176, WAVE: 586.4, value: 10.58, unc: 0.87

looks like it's 0.067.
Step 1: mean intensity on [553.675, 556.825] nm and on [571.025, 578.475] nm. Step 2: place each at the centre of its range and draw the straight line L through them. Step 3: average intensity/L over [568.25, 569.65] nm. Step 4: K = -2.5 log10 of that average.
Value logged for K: 0.084 mag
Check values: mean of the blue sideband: 11.4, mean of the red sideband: 11.7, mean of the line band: 10.7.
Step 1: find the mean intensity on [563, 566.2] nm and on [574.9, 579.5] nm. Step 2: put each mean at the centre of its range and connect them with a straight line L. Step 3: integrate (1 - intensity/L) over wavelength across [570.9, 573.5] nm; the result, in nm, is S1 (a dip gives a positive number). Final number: 0.07 nm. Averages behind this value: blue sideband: 11.4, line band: 11.3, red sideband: 11.8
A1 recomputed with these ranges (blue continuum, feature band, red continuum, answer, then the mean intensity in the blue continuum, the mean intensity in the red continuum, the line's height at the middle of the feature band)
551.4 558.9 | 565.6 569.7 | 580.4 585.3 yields 0.196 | 11.2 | 12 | 11.6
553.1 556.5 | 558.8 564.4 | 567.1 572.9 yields -0.090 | 11.4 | 11.3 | 11.3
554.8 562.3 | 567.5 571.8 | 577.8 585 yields 0.192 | 11.3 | 11.9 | 11.6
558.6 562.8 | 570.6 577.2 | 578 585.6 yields 0.026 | 11.3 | 11.8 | 11.6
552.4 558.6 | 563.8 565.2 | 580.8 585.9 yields 0.023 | 11.3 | 12.1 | 11.5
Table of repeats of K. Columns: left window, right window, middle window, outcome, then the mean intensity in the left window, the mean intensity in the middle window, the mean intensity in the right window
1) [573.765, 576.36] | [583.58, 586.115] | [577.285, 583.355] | 0.008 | 11.7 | 11.7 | 11.9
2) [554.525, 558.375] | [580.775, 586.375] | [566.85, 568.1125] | 0.027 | 11.4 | 11.3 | 12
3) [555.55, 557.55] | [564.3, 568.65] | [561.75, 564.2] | -0.055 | 11.1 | 11.7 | 11.1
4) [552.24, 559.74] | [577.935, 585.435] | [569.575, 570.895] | -0.022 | 11.1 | 11.8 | 11.8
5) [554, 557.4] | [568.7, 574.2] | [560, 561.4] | -0.016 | 11.4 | 11.6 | 11.5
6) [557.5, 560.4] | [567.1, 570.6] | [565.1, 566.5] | 0.030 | 11.1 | 10.9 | 11.2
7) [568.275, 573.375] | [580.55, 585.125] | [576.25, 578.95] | 0.005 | 11.3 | 11.7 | 12.2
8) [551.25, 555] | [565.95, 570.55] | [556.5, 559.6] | 0.014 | 11.1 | 11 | 11.1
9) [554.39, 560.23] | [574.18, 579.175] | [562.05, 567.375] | 0.003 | 11.2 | 11.4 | 11.6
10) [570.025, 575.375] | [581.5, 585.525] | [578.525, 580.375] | 0.049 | 11.5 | 11.4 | 12.2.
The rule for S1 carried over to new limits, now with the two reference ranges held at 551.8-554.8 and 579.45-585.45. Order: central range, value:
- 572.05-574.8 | 0.007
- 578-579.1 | 0.046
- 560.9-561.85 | -0.039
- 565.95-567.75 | 0.032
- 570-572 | 0.067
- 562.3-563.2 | 0.009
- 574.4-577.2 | -0.008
